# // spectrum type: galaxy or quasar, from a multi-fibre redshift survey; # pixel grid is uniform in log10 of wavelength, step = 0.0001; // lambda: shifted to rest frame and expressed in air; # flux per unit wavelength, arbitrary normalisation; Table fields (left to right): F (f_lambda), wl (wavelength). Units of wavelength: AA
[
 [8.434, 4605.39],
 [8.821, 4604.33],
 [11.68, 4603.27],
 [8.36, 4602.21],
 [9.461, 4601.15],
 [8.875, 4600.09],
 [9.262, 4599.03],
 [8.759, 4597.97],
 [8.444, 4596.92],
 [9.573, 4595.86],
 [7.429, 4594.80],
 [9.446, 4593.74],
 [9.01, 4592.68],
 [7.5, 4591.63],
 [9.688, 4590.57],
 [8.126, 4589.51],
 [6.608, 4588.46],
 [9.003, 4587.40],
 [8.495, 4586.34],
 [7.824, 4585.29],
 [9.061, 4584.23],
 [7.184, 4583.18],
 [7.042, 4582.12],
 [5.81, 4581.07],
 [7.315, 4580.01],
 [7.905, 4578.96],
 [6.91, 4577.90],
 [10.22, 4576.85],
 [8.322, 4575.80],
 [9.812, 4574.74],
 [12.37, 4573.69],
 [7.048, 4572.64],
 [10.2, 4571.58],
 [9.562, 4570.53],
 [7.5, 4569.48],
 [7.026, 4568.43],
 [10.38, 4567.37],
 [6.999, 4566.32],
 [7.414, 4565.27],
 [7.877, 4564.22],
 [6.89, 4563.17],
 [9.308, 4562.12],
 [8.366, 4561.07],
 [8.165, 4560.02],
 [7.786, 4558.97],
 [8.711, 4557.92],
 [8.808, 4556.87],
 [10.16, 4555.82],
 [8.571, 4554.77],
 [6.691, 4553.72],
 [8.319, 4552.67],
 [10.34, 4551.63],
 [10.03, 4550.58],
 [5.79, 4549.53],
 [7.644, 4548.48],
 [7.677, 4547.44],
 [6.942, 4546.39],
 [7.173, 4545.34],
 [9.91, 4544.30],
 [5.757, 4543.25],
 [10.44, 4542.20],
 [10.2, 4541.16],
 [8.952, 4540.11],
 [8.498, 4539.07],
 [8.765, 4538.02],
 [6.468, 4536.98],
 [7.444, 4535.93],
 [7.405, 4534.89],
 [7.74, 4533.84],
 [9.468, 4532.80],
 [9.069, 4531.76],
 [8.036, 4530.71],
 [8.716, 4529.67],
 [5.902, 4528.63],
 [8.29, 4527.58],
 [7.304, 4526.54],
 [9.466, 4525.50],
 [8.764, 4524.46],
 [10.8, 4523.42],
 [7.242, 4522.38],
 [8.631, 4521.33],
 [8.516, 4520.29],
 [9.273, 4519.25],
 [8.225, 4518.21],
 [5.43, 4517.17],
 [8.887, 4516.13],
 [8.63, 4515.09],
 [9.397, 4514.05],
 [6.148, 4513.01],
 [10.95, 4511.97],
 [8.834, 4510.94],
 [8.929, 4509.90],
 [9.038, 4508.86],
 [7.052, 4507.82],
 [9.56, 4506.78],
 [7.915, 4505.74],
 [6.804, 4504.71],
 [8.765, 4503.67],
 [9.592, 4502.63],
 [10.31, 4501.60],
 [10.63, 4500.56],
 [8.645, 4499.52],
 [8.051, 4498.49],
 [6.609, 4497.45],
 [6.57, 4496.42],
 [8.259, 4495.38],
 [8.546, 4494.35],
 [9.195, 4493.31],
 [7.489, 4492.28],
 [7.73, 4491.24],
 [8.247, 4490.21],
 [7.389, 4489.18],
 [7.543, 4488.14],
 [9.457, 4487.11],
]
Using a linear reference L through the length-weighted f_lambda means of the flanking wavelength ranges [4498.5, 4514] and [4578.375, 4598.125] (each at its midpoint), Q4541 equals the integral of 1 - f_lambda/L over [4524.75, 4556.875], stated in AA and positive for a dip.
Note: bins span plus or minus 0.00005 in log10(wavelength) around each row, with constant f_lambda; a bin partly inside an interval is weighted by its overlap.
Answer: 0.9 AA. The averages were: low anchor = 8.79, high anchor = 8.1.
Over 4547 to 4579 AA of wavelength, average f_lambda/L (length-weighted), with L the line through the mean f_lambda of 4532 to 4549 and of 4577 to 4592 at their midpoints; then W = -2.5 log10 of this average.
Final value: -0.07 mag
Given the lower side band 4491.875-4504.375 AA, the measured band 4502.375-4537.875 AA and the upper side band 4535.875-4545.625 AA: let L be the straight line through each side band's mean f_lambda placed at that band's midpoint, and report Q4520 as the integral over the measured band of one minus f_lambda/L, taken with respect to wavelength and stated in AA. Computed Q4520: 0.7 AA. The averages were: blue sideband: 8.54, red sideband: 8.43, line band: 8.31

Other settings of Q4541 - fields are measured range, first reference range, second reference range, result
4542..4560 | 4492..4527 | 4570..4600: 0.6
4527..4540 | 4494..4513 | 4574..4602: 0.7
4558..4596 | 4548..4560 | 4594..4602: 1.5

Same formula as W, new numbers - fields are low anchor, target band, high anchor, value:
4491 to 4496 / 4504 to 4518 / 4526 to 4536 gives -0.023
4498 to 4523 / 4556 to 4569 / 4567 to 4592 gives 0.029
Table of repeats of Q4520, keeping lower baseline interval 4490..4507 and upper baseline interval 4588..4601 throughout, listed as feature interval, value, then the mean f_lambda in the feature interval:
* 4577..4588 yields 1.1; 7.73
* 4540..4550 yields 0.6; 8.02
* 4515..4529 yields 0.3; 8.25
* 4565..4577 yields -0.5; 8.89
